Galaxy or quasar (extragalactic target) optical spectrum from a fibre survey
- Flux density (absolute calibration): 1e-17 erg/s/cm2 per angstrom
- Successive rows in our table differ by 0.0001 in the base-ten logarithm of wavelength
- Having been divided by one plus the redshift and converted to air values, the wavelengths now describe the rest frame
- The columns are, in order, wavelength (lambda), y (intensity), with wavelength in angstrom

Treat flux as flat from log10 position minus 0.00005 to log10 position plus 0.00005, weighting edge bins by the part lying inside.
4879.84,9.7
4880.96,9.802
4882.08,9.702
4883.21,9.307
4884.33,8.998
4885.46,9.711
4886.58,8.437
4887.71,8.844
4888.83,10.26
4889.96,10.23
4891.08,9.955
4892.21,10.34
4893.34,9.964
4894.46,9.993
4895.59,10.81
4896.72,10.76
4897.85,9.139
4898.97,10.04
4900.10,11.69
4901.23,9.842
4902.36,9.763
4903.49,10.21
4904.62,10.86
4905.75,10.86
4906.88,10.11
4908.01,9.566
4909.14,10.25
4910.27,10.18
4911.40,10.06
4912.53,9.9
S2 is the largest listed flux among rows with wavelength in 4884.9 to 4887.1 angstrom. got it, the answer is 9.711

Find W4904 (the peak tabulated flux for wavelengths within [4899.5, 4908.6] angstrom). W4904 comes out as 11.69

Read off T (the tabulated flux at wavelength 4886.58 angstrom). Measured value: 8.437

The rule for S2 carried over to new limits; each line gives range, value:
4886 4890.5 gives 10.26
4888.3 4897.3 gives 10.81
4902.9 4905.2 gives 10.86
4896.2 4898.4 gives 10.76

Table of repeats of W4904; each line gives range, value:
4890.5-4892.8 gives 10.34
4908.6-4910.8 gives 10.25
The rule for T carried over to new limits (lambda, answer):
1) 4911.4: 10.06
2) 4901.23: 9.842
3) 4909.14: 10.25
